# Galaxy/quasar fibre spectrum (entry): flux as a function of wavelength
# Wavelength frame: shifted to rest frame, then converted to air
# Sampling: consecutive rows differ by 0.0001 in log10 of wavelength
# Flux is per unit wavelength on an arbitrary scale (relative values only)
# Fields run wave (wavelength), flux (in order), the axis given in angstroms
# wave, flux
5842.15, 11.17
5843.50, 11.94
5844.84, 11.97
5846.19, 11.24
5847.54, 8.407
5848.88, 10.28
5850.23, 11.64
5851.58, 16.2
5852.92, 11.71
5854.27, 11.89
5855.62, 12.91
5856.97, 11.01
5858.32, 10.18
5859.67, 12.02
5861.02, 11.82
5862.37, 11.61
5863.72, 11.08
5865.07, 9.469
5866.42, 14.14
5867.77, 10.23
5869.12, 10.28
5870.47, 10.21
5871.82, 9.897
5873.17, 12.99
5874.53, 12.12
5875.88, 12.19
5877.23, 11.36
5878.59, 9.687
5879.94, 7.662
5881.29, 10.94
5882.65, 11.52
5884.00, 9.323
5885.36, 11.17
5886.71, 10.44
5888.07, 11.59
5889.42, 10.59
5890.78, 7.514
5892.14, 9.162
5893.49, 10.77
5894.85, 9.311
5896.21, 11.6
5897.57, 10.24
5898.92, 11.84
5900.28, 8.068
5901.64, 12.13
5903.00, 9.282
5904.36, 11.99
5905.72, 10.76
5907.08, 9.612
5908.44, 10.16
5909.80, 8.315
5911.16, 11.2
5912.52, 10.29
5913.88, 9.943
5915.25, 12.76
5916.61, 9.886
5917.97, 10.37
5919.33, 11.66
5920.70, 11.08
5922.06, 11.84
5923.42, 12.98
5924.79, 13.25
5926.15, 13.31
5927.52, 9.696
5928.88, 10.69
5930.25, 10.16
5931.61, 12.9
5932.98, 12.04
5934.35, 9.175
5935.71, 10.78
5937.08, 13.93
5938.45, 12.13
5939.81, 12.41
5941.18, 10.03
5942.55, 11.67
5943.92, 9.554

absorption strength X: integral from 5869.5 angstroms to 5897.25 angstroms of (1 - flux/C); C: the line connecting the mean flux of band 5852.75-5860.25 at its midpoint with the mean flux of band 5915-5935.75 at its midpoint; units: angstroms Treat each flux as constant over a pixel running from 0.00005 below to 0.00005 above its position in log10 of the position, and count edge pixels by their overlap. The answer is 2.5 angstroms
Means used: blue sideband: 11.6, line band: 10.5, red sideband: 11.4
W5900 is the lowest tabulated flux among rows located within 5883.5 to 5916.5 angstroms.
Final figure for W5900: 7.514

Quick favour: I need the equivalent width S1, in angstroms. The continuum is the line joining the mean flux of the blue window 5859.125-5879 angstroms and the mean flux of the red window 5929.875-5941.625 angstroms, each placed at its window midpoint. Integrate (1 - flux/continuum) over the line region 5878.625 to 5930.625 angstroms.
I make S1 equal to 3.8 angstroms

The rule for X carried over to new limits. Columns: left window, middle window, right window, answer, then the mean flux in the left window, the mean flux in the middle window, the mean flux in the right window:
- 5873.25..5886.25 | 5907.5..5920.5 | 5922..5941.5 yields 1.00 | 10.8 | 10.5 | 11.7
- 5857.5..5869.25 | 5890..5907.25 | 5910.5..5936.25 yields 1.63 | 11.2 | 10.2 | 11.3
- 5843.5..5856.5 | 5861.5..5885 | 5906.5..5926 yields 1.33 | 11.8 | 10.9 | 11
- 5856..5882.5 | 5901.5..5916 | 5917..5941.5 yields 1.10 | 11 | 10.5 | 11.6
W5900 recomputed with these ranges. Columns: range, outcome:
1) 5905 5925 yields 8.315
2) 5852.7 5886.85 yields 7.662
